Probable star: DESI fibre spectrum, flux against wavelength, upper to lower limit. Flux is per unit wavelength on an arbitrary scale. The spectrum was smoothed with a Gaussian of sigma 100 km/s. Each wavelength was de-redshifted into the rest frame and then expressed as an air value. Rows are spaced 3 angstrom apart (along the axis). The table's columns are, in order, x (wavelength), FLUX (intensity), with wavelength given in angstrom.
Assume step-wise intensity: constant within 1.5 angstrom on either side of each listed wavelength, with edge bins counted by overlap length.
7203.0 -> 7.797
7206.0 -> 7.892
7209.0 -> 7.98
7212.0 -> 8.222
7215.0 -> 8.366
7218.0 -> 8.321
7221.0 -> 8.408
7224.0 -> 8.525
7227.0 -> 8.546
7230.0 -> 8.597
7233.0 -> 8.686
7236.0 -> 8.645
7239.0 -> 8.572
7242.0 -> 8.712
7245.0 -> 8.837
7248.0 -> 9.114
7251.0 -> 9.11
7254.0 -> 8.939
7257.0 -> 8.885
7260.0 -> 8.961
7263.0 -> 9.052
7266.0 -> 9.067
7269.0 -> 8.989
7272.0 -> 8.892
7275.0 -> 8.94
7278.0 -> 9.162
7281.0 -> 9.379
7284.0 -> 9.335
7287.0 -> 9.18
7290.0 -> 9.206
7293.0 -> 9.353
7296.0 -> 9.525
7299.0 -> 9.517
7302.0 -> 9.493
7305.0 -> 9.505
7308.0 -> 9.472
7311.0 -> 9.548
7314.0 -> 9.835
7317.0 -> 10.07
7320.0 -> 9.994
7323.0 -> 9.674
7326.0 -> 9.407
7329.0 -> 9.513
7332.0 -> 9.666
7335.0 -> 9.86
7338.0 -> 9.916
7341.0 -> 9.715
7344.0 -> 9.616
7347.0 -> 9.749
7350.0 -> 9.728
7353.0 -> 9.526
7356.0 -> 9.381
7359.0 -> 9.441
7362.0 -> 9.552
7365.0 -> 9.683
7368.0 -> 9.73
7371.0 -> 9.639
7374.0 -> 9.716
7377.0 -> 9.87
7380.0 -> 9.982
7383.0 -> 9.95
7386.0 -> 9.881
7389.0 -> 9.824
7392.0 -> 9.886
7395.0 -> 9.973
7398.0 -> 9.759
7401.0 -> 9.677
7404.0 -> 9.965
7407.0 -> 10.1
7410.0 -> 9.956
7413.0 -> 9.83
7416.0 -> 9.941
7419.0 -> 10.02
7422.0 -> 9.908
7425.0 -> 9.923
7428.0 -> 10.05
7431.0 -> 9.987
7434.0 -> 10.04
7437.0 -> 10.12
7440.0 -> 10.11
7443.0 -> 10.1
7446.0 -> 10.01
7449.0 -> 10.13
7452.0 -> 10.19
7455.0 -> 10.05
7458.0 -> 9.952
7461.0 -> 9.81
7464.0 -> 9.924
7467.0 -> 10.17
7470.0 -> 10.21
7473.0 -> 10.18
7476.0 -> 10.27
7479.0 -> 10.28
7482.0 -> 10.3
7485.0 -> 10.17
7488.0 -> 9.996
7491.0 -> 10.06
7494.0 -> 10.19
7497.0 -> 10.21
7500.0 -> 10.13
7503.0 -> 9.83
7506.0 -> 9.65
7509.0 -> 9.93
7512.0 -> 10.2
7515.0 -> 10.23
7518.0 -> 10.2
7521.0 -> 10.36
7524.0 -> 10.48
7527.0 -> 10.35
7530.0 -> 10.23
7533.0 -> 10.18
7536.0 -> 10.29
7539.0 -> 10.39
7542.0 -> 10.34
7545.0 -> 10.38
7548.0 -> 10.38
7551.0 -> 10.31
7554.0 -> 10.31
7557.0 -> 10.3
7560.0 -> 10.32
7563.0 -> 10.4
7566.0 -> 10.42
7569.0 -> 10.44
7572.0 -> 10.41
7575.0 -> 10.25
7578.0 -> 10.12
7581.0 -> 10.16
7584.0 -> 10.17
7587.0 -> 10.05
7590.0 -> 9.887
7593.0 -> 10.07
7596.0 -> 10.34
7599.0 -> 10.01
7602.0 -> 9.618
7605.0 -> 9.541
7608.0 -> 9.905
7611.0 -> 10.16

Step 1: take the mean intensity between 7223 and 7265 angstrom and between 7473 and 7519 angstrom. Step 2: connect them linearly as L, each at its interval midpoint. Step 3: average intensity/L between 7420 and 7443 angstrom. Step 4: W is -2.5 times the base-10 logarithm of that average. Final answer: -0.027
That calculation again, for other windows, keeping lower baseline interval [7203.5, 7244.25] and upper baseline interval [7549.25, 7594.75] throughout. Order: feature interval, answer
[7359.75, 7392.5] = -0.06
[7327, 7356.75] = -0.07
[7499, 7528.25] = -0.02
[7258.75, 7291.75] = -0.05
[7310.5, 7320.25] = -0.11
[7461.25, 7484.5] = -0.05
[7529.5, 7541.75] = -0.02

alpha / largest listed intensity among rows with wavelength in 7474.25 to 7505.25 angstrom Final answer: 10.3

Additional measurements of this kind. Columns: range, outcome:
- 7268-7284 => 9.379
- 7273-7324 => 10.07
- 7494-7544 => 10.48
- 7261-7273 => 9.067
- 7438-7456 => 10.19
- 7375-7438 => 10.12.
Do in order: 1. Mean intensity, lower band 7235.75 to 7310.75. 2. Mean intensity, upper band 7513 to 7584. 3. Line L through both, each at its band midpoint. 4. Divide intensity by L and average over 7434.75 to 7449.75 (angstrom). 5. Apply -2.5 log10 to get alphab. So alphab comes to -0.03 mag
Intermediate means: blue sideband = 9.13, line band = 10.1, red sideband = 10.3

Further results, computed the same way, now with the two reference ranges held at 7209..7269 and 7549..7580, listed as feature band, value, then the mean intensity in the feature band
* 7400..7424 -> -0.041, 9.93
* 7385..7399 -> -0.045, 9.87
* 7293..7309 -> -0.056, 9.49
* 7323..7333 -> -0.046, 9.54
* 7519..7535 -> -0.019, 10.3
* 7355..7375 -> -0.030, 9.59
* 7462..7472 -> -0.027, 10.1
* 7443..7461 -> -0.031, 10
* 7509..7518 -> -0.010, 10.2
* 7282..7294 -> -0.038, 9.27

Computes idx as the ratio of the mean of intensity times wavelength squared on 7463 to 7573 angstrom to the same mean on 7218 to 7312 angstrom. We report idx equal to 1.21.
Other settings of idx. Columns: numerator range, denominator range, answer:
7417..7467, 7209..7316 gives 1.17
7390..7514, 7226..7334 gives 1.14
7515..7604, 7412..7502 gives 1.04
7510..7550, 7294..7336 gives 1.13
